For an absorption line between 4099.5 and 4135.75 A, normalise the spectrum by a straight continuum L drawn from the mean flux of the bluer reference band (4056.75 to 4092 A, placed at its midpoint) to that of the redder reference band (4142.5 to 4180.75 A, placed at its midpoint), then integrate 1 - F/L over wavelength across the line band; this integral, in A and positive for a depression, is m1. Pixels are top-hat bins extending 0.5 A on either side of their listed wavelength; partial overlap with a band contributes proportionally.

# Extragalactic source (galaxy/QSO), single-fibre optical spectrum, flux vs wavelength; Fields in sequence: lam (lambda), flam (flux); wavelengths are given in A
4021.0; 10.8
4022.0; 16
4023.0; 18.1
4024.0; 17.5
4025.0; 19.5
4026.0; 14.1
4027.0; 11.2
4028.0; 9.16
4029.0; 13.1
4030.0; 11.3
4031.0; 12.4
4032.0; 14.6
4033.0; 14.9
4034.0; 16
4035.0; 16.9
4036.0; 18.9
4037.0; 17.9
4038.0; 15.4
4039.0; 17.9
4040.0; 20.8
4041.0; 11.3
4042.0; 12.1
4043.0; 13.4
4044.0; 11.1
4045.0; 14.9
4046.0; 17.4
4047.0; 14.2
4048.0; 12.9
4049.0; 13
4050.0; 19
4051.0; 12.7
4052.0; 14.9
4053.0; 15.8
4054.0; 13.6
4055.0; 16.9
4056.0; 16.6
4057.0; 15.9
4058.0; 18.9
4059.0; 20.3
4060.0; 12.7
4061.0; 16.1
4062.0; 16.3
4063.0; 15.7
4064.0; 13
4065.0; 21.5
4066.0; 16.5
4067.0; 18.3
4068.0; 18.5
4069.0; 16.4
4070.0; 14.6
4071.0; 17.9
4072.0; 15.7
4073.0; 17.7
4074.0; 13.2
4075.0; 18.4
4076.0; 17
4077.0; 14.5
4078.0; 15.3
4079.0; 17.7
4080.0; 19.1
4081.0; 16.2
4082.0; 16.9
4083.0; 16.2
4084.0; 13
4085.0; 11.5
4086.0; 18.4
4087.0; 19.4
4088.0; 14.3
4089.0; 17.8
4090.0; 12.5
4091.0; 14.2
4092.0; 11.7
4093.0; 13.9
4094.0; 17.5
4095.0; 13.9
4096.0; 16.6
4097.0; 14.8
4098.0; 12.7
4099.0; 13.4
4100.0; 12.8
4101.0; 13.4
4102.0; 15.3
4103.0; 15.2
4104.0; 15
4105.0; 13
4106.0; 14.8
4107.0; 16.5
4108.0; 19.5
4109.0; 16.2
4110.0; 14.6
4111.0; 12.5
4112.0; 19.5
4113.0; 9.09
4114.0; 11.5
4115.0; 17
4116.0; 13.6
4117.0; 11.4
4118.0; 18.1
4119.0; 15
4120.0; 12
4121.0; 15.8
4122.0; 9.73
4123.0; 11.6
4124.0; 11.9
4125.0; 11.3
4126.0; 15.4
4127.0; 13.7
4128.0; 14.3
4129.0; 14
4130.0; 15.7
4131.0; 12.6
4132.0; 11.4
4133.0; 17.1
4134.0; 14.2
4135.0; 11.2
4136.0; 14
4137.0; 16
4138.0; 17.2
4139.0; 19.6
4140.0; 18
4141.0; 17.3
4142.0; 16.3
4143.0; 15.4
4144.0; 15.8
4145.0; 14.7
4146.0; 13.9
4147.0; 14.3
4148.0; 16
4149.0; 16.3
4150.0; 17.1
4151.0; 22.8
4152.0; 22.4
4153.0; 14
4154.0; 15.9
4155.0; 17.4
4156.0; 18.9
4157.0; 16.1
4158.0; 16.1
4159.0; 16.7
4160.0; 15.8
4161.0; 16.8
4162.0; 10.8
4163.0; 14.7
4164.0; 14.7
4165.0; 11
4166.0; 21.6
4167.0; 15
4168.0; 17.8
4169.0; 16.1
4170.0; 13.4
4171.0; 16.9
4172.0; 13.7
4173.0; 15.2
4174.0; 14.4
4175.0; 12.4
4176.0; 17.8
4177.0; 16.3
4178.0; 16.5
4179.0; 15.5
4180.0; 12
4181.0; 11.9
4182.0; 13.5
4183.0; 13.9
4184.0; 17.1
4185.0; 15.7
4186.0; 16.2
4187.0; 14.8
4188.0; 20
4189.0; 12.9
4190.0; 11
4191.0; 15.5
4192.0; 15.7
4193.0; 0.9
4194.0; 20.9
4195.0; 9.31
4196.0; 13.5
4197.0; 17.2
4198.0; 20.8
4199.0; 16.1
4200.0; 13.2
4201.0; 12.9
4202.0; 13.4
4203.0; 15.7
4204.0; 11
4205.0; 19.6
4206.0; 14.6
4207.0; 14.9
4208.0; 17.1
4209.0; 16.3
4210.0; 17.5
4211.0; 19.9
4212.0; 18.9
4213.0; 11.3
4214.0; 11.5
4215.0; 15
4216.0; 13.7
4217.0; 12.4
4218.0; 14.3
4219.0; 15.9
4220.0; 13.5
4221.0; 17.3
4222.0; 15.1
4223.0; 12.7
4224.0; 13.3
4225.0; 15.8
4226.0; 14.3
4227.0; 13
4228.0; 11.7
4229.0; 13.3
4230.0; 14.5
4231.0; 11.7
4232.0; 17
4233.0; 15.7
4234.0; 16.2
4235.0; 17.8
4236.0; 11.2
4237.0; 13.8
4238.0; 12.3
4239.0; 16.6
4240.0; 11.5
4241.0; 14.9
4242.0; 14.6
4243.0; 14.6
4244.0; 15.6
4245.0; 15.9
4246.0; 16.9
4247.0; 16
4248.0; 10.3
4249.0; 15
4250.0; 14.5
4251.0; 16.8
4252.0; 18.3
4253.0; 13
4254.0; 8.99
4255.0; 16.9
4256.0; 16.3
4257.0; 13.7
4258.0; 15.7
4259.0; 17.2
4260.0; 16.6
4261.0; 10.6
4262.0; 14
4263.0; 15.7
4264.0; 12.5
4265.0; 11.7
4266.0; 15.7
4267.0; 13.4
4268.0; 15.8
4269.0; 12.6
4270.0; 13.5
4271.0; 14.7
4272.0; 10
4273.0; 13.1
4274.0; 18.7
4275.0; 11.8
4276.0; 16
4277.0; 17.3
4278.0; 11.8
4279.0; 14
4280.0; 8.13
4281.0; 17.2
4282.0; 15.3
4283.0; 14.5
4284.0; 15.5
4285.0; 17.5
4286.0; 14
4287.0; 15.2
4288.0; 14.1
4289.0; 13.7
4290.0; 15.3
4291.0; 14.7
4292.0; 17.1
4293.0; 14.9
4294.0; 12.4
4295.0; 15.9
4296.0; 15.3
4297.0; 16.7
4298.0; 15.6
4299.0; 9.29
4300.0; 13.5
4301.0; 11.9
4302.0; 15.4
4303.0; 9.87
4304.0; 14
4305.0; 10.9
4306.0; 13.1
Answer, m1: 4.5 A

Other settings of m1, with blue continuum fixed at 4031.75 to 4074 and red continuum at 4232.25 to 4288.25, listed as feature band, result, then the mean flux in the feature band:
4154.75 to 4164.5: -0.4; 15.8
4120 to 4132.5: 1.9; 13.1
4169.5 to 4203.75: 1.0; 14.6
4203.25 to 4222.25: -0.6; 15.3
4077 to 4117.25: 1.7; 15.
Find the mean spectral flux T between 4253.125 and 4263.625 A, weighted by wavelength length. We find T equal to 14.5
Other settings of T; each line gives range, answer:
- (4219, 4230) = 14.1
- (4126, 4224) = 15.2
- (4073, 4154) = 15.1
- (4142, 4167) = 16.2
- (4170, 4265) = 14.7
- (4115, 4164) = 15.2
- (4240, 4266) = 14.6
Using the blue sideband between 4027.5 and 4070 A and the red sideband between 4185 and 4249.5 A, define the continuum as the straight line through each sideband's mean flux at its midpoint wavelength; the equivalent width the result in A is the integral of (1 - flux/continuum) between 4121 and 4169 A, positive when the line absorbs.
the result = -1.4 A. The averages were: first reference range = 15.4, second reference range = 14.6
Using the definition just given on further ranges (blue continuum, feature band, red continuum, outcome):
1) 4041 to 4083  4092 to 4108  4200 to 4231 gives 0.9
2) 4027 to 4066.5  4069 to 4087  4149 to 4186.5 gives -0.9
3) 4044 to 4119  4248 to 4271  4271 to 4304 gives 0.0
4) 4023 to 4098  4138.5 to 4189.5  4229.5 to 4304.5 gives -3.0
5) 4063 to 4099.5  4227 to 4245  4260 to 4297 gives 0.4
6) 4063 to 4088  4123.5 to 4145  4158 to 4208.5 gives 1.0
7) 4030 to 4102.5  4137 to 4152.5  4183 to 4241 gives -2.1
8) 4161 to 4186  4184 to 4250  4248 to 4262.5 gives 0.7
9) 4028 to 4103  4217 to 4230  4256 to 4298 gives 0.6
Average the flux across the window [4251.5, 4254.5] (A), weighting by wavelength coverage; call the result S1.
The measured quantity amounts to 13.4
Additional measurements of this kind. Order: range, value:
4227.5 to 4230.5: 13.2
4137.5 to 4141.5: 18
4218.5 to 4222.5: 15.4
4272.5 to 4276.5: 14.9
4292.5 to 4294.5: 13.7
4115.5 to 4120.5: 14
